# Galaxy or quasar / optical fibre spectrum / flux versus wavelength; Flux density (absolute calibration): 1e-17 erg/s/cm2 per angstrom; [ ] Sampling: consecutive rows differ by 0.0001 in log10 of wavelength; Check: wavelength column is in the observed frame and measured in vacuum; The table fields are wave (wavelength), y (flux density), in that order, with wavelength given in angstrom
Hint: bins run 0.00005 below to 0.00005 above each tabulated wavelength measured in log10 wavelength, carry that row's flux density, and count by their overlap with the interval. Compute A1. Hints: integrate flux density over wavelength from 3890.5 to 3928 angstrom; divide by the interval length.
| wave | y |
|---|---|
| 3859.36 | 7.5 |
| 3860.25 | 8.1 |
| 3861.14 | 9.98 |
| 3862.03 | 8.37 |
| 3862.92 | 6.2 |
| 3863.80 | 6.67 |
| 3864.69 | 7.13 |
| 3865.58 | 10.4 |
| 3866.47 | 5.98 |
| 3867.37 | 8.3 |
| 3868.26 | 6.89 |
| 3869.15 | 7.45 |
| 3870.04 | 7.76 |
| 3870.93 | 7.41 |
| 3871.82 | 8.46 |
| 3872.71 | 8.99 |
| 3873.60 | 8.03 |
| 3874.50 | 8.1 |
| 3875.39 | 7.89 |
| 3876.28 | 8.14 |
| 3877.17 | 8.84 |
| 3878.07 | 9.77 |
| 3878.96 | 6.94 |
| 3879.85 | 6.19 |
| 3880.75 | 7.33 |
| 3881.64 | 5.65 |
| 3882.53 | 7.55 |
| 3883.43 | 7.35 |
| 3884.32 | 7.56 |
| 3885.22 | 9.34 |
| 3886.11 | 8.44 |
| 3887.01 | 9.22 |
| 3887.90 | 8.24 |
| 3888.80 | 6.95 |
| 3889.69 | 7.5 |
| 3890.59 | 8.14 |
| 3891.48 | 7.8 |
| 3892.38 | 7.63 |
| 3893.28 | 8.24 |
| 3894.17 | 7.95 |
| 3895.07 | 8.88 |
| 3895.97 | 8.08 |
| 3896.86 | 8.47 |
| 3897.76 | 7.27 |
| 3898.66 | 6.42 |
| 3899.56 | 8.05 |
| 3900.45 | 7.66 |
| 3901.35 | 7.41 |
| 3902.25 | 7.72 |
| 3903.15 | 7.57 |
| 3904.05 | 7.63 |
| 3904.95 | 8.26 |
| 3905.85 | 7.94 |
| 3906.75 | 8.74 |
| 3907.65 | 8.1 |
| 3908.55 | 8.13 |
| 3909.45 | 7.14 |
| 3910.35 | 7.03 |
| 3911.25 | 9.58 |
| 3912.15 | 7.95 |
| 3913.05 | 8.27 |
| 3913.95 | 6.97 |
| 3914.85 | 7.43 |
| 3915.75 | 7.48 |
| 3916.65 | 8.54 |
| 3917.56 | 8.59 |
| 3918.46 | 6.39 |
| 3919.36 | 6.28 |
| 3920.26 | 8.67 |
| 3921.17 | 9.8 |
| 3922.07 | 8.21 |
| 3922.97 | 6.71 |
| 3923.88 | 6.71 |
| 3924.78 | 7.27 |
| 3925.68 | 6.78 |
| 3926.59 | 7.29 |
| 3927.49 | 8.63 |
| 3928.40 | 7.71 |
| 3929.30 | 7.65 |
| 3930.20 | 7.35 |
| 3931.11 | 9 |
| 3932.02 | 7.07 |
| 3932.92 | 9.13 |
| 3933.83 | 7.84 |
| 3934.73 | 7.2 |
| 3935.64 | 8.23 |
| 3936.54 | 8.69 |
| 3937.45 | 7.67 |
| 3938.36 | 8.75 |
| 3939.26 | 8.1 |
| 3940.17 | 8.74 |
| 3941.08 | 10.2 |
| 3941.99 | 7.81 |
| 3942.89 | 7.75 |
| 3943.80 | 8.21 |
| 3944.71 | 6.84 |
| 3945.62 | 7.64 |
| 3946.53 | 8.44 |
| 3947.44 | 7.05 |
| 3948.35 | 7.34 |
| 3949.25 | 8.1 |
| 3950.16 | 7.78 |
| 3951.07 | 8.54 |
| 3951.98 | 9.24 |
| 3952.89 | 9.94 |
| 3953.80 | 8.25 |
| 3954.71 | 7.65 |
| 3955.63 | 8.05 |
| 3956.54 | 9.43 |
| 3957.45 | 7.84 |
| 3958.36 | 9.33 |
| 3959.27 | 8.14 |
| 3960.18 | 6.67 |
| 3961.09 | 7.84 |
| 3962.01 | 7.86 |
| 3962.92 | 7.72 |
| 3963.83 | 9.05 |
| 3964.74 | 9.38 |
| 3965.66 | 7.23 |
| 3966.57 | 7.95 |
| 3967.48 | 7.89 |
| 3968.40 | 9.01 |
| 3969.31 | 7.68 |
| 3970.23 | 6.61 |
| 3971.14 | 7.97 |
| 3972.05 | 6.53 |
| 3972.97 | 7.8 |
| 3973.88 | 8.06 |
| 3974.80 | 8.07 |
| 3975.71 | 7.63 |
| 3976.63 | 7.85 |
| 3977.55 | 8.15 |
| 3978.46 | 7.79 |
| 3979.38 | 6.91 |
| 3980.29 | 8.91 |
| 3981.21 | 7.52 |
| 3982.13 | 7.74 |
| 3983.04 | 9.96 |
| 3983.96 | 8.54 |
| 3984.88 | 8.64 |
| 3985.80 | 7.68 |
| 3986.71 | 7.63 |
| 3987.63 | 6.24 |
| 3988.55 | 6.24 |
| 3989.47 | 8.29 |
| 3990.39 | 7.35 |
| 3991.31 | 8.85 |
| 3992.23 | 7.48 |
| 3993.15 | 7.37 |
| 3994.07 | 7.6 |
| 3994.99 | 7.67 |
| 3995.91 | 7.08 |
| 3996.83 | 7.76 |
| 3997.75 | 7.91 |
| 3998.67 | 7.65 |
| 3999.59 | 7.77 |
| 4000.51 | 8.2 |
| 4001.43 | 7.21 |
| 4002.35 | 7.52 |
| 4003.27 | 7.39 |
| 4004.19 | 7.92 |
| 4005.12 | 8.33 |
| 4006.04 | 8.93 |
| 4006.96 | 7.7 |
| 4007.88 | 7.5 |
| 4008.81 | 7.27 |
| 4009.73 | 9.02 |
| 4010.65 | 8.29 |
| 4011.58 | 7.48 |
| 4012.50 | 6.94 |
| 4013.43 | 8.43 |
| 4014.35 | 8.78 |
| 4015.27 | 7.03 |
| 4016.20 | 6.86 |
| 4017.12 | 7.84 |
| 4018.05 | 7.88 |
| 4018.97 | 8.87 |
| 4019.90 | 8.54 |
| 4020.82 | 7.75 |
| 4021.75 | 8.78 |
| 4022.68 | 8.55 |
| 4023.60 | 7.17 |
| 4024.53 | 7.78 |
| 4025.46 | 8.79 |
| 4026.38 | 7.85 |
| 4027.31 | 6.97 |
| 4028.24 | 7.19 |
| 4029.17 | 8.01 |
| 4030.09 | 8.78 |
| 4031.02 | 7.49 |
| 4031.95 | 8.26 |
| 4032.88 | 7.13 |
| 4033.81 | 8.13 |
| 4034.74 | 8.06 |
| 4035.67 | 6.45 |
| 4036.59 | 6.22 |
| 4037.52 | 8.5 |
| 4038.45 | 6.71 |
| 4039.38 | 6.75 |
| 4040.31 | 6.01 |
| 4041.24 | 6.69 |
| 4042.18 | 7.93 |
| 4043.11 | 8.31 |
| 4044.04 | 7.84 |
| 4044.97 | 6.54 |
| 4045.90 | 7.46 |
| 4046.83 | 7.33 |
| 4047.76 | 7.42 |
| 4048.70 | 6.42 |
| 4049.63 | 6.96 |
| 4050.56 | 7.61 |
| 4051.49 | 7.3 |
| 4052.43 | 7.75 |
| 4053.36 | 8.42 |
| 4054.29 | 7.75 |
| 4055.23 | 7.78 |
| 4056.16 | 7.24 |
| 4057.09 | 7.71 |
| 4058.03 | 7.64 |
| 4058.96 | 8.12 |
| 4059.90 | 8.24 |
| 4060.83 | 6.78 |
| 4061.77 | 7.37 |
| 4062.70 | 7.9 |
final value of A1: 7.8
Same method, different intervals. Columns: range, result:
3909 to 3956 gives 7.96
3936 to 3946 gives 8.22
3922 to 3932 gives 7.53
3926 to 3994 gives 8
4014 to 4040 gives 7.74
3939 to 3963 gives 8.17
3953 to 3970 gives 8.18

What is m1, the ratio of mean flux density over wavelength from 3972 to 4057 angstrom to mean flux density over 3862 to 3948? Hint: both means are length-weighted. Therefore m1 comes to 0.98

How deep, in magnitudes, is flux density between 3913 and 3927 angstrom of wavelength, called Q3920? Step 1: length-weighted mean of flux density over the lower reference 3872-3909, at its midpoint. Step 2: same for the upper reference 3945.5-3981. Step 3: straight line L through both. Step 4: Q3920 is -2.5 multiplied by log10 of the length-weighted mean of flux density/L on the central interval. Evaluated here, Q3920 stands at 0.05 mag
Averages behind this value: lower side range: 7.91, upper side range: 8.03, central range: 7.57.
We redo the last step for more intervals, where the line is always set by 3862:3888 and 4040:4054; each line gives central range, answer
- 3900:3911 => -0.01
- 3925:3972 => -0.06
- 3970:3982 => -0.02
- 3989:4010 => -0.05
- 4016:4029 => -0.07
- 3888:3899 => -0.01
